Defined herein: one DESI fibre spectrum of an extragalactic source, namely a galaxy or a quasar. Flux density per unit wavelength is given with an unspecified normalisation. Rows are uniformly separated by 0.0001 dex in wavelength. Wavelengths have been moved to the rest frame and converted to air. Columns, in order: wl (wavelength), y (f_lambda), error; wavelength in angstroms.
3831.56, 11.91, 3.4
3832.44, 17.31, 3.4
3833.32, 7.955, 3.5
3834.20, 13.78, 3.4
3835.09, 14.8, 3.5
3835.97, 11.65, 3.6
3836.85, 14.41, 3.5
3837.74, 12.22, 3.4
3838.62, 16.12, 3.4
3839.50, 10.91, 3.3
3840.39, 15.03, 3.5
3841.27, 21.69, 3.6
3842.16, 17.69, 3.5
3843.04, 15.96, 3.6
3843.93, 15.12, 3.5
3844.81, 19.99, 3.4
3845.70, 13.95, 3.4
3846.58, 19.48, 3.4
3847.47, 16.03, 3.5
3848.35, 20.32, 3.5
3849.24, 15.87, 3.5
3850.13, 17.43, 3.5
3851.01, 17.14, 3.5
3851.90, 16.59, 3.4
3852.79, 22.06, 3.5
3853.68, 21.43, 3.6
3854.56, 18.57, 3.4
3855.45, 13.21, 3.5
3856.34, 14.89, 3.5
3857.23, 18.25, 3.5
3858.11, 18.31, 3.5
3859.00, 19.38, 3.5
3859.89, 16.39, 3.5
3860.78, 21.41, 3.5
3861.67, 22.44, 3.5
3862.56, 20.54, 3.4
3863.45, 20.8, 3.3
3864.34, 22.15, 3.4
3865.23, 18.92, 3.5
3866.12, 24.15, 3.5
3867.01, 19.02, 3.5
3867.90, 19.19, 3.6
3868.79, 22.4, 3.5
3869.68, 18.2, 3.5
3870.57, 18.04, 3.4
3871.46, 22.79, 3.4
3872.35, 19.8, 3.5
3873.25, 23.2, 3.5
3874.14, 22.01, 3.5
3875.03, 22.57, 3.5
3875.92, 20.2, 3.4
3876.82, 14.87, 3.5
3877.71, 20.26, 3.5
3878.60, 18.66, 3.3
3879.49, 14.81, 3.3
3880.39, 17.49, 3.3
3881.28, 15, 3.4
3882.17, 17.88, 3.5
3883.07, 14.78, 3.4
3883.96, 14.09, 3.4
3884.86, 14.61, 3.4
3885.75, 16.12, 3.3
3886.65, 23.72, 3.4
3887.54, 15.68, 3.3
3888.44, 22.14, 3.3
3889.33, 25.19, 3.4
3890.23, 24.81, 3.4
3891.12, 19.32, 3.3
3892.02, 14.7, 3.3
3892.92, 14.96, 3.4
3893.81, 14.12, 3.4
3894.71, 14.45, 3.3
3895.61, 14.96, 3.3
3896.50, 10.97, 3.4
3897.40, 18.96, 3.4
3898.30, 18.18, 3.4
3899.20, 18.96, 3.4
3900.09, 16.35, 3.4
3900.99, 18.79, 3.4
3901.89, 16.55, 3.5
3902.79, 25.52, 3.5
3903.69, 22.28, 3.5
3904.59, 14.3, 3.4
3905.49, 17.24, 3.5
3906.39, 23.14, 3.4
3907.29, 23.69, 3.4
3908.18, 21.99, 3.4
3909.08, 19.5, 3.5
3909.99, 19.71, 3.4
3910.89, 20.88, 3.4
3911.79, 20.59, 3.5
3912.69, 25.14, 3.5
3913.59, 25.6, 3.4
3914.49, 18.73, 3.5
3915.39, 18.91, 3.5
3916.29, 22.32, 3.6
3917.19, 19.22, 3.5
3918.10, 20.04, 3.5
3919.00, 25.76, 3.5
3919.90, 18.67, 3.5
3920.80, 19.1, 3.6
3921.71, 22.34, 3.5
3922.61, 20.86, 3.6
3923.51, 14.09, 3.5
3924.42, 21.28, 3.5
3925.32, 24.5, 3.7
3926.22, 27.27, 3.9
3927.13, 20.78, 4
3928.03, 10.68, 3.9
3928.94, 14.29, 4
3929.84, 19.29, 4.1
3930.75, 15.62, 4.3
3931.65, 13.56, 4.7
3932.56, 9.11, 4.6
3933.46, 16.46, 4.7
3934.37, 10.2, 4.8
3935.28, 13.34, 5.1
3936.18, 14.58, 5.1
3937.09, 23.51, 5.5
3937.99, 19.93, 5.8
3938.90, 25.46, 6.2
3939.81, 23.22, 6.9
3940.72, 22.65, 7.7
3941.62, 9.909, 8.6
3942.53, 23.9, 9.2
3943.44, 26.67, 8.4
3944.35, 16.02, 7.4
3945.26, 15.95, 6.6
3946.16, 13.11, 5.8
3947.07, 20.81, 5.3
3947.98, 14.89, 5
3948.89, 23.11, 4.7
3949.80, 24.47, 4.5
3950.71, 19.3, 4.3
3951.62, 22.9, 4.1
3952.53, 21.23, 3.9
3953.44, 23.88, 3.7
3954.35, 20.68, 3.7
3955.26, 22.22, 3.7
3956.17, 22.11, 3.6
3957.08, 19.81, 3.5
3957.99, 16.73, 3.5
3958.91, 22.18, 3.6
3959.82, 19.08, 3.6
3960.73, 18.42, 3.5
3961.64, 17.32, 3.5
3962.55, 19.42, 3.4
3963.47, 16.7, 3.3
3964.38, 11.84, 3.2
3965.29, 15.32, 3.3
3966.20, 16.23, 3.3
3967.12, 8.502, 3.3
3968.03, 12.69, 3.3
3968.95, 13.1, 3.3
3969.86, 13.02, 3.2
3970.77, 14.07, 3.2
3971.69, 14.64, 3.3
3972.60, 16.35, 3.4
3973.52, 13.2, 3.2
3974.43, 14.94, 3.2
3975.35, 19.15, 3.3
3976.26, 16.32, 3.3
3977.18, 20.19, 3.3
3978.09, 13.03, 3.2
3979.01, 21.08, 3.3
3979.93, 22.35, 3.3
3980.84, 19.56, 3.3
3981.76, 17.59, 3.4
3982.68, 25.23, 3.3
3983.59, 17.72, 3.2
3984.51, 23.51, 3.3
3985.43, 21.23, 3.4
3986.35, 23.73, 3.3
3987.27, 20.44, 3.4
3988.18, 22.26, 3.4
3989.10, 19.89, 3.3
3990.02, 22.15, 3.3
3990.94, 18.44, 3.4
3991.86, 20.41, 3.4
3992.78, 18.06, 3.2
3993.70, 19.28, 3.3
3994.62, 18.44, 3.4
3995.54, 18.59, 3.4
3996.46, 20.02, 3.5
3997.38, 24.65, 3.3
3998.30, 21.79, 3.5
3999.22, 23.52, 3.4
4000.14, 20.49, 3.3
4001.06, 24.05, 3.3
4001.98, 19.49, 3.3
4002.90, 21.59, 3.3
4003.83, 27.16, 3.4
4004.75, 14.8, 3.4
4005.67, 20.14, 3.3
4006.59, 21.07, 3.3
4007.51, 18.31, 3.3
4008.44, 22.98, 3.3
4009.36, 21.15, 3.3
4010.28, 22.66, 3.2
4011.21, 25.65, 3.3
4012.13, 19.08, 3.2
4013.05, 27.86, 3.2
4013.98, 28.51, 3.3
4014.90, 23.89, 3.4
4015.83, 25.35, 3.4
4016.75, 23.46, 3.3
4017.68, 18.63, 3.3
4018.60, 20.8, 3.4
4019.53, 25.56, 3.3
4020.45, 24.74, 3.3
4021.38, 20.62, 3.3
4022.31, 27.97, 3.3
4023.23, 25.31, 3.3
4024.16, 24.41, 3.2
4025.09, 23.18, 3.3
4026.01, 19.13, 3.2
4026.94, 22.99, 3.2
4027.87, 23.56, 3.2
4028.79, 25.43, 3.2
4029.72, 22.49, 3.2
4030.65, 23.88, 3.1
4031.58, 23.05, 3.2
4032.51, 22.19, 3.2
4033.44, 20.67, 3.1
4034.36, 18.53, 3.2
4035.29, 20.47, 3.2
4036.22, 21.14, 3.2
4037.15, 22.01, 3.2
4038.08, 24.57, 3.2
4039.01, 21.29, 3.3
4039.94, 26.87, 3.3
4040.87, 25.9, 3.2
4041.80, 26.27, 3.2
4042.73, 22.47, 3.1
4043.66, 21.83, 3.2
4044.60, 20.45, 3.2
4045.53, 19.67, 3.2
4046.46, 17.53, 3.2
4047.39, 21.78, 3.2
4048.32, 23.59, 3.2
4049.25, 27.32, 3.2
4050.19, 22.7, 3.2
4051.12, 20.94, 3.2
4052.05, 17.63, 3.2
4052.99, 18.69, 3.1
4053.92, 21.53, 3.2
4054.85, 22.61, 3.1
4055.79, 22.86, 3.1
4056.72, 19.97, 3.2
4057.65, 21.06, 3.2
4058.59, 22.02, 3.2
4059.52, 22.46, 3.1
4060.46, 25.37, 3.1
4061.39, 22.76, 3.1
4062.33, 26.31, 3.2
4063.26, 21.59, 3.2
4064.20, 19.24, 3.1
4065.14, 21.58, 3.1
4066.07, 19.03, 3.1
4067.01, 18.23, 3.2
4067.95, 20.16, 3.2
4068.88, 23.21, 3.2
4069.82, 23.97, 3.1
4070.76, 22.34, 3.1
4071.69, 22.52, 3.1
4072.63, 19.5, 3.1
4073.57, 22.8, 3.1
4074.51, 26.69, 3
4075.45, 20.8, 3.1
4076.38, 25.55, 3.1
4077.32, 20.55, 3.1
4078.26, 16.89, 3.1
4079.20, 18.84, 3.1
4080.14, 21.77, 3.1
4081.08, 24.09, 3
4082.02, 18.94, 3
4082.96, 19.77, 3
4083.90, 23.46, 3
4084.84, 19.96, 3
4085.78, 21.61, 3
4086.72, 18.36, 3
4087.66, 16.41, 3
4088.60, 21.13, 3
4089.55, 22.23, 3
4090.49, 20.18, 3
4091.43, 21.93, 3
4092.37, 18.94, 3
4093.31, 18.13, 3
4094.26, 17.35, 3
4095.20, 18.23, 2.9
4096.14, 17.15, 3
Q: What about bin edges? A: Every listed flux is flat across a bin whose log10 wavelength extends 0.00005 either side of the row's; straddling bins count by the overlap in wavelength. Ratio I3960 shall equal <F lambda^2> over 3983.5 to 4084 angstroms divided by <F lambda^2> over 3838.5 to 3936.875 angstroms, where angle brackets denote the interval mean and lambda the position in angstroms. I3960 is 1.27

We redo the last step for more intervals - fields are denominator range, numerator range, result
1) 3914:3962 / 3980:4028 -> 1.18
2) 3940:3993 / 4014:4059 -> 1.25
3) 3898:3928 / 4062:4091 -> 1.12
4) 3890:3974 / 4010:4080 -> 1.28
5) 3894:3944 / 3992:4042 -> 1.23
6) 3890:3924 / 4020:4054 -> 1.24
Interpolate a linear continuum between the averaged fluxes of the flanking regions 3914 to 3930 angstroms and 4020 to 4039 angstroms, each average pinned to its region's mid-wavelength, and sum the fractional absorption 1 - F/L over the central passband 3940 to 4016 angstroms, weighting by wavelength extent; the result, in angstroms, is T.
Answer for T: 6.4 angstroms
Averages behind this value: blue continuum 19.9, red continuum 22.8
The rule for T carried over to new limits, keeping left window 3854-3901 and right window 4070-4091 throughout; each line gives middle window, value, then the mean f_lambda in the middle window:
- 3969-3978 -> 1.93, 15.5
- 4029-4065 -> -2.53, 22.2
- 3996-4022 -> -2.87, 22.5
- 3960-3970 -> 2.39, 15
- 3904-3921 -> -1.63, 20.8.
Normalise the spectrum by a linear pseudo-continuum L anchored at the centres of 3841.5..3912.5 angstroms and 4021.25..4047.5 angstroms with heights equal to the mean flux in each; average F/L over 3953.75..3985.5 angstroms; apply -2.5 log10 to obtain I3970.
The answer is 0.195 mag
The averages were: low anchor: 18.7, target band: 17.6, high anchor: 22.6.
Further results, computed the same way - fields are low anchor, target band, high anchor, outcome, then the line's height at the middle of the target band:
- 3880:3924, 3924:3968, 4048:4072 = 0.08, 19.8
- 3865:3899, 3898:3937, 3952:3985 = -0.05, 18.2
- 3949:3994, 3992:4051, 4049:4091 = -0.12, 20.1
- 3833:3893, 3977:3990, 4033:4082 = -0.01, 20.4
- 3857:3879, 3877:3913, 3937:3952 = 0.10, 20.2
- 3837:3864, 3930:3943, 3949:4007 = 0.08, 18.7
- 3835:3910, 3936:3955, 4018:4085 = -0.03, 19.9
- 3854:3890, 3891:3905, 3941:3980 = 0.10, 18.7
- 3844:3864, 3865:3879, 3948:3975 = -0.12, 18.2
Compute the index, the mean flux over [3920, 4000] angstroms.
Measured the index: 18.7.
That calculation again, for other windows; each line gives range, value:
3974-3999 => 20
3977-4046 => 22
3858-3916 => 19.3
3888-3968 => 19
